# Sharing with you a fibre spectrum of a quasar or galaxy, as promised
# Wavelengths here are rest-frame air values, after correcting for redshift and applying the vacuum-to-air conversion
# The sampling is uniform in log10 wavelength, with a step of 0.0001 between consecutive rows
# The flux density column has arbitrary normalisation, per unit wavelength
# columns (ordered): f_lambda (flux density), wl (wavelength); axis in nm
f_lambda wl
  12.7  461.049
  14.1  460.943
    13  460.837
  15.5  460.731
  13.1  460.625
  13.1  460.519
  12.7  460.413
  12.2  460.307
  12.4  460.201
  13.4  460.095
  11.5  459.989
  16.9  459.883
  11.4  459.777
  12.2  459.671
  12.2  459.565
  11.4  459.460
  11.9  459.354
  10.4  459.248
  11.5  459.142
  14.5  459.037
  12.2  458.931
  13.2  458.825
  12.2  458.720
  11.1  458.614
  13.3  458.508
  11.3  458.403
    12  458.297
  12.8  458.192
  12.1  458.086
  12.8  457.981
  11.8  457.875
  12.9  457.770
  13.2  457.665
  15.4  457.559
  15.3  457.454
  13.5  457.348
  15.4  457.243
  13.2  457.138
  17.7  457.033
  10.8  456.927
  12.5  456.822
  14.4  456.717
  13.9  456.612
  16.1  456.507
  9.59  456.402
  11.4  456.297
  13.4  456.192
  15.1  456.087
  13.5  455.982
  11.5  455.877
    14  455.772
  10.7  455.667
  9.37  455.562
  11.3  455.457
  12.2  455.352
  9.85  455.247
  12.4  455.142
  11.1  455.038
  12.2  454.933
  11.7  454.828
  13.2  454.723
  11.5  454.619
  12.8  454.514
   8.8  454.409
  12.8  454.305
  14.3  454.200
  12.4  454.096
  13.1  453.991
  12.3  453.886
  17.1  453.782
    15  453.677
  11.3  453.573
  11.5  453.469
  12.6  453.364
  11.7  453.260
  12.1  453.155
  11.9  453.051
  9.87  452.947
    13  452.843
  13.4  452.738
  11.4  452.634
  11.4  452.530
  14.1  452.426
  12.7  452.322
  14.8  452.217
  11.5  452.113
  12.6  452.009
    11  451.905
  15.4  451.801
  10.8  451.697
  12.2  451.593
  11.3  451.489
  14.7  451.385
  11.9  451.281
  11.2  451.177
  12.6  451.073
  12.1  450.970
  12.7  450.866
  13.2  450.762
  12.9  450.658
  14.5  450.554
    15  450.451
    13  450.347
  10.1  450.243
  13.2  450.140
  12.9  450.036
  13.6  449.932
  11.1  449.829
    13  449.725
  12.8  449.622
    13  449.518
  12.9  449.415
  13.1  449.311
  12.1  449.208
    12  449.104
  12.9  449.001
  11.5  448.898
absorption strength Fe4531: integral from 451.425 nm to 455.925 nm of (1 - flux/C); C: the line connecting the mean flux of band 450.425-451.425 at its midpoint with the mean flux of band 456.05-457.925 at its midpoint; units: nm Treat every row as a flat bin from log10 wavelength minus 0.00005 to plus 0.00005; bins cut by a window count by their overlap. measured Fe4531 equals 0.36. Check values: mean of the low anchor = 13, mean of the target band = 12.2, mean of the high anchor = 13.6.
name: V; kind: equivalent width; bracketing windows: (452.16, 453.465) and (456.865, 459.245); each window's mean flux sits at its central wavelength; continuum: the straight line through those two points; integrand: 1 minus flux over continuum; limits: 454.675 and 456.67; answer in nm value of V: 0.08 nm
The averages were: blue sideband 12.4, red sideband 13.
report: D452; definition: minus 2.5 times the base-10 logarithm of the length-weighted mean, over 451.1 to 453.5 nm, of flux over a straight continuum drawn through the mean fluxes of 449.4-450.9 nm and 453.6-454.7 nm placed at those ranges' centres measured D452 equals 0.06 mag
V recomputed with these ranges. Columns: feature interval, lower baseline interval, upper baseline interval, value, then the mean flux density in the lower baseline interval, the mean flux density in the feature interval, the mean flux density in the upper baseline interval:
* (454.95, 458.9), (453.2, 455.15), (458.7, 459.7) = -0.14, 12.5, 12.8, 12.2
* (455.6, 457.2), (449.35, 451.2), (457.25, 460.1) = -0.05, 12.8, 13.2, 12.7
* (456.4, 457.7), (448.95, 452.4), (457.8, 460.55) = -0.17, 12.7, 14.1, 12.4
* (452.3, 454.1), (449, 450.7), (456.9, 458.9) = 0.05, 12.8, 12.6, 13.2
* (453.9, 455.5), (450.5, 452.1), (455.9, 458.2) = 0.14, 12.6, 12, 13.5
